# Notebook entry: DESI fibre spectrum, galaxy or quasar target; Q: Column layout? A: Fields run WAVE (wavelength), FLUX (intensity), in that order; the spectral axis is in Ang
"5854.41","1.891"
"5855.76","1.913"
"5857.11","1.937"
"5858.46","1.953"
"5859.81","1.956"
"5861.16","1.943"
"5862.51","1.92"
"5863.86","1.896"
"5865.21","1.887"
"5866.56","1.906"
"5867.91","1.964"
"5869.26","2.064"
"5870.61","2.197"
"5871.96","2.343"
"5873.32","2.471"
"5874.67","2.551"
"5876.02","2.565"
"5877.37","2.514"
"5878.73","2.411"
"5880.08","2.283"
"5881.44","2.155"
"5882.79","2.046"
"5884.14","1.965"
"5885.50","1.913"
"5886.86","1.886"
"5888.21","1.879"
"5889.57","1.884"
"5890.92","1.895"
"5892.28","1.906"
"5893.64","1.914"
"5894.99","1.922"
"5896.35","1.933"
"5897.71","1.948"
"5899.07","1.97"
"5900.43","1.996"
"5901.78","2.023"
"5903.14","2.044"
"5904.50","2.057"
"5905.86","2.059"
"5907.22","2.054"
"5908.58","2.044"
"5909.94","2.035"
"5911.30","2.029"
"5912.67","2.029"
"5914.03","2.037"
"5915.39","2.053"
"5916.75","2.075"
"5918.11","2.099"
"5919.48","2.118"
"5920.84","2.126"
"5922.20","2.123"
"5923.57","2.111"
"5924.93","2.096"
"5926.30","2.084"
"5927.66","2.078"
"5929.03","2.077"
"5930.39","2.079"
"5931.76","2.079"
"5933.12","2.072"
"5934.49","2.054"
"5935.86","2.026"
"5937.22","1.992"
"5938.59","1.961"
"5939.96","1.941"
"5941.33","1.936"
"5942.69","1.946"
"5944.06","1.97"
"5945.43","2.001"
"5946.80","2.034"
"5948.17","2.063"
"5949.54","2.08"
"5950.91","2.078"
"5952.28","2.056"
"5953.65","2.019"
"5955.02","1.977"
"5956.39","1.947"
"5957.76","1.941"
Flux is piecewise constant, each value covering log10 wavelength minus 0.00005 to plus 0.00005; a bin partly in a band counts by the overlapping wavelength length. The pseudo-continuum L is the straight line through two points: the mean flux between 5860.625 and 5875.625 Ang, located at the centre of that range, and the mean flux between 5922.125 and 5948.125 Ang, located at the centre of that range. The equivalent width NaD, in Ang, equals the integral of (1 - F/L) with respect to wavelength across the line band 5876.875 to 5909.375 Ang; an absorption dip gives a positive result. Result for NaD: 0.9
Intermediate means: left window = 2.11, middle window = 2.03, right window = 2.03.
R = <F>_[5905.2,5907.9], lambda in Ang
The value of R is 2.06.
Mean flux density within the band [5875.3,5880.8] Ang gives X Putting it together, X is 2.44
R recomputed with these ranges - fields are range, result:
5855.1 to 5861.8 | 1.94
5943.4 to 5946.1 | 1.98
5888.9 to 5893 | 1.9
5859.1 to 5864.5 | 1.93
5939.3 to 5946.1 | 1.96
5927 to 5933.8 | 2.08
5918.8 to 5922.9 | 2.12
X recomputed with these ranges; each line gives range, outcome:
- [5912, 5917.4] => 2.05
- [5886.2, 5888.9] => 1.88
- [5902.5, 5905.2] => 2.05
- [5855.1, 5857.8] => 1.92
